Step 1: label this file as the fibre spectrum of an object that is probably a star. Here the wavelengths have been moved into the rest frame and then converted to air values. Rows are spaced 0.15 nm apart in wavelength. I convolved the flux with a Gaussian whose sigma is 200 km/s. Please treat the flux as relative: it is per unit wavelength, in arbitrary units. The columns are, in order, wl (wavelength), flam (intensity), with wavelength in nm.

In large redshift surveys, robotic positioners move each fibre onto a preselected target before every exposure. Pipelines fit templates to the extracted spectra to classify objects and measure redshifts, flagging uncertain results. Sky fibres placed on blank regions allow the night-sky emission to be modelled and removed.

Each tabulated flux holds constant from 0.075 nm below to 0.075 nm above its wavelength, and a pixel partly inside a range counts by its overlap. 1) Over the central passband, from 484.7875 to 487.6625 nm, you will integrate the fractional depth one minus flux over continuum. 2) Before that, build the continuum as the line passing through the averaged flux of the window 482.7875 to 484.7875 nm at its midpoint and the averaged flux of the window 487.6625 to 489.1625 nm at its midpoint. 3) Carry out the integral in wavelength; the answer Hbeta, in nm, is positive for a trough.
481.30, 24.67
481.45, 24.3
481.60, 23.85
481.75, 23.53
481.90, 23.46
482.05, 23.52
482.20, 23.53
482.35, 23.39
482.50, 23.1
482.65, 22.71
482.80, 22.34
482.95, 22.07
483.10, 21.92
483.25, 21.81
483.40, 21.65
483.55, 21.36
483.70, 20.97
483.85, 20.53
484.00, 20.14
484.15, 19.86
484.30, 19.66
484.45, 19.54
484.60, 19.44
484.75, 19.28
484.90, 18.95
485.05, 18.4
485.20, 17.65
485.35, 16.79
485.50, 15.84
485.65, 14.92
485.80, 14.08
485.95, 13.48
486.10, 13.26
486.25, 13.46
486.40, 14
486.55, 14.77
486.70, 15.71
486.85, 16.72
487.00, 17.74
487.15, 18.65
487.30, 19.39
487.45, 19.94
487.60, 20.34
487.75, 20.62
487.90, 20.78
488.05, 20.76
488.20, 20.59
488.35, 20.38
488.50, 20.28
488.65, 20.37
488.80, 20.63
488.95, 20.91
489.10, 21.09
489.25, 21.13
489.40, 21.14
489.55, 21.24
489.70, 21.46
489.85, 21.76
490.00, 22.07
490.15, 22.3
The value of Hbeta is 0.57 nm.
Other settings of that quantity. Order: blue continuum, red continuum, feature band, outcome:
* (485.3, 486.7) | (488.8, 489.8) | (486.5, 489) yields -0.18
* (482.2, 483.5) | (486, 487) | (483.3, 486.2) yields 0.06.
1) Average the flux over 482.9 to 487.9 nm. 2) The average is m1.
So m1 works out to 18.3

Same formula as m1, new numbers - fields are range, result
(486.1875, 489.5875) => 19.2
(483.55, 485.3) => 19.5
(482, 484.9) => 21.3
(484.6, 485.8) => 17.3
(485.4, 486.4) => 14.2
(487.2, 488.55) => 20.3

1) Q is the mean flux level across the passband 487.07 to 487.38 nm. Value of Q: 19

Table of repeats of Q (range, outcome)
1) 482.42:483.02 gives 22.6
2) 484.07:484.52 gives 19.7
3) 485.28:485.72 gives 15.8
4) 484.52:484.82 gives 19.4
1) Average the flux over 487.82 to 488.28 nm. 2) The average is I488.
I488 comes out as 20.7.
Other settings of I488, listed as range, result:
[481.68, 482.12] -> 23.5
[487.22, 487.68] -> 19.9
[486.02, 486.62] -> 13.9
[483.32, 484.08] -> 20.9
